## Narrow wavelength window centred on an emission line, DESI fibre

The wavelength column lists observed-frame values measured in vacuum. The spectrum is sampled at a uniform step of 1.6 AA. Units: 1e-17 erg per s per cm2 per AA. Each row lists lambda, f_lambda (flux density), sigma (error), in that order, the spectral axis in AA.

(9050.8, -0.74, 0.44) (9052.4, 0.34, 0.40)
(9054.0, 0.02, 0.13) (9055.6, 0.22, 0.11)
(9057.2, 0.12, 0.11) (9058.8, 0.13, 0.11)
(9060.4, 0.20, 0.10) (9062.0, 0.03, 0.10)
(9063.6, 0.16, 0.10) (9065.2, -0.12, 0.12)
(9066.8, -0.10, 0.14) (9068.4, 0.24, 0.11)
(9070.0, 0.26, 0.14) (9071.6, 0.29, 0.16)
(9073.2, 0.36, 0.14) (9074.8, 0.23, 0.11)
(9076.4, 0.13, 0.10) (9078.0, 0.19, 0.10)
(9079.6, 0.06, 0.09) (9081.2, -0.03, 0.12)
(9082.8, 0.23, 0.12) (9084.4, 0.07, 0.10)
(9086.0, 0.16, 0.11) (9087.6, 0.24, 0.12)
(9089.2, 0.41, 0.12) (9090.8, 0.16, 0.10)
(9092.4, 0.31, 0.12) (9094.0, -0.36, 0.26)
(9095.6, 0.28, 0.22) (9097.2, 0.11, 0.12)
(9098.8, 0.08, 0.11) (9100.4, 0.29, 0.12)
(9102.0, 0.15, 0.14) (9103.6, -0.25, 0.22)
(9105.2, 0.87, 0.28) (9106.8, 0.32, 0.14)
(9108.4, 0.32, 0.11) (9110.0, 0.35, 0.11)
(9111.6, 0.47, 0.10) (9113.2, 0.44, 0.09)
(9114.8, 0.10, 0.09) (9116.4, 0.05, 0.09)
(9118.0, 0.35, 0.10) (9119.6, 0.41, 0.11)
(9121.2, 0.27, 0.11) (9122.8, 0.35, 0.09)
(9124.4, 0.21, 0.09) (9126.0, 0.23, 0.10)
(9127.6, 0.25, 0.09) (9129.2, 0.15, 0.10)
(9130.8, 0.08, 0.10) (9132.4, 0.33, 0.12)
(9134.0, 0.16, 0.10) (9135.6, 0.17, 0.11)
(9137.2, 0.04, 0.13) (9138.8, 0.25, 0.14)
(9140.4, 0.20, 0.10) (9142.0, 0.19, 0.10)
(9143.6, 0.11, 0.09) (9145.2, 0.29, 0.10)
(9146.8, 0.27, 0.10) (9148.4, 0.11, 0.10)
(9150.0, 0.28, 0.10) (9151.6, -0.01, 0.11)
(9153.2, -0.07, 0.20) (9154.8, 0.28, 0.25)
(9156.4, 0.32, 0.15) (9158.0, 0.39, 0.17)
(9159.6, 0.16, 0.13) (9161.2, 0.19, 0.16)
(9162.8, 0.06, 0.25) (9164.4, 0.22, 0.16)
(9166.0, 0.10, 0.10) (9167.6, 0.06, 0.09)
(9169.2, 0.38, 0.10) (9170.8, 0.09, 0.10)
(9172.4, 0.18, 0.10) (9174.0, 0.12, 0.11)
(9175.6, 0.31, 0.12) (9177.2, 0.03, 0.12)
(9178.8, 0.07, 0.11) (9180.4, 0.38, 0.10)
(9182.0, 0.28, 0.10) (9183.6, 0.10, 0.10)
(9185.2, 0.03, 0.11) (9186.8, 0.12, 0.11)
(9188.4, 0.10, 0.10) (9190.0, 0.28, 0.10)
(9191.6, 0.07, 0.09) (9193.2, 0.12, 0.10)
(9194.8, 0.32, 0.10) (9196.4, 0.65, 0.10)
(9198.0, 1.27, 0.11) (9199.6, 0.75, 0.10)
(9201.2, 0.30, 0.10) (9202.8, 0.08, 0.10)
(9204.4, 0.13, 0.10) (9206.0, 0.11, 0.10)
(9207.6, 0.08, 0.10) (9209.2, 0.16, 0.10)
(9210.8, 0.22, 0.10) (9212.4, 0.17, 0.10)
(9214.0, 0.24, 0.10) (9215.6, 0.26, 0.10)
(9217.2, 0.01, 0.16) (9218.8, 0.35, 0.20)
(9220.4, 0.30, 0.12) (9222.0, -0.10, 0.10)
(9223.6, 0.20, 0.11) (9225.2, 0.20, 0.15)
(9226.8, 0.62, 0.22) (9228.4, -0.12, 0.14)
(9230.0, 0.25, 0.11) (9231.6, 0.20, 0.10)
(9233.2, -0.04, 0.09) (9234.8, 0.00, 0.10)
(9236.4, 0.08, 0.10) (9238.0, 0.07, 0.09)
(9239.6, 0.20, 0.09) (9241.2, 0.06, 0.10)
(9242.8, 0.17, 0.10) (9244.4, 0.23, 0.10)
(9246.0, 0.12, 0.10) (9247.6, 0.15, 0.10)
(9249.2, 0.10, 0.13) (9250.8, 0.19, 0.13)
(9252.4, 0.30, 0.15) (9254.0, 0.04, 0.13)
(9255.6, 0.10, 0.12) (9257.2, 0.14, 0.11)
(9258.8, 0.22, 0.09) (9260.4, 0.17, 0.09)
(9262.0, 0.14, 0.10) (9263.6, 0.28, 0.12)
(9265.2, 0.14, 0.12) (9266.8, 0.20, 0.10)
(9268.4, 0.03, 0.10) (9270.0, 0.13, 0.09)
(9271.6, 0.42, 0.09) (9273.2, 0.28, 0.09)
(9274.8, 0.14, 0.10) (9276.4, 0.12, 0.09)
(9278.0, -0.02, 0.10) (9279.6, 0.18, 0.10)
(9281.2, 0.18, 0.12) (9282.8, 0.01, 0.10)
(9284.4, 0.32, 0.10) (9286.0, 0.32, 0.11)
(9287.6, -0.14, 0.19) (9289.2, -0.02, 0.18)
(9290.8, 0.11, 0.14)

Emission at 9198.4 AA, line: [O III] 5007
